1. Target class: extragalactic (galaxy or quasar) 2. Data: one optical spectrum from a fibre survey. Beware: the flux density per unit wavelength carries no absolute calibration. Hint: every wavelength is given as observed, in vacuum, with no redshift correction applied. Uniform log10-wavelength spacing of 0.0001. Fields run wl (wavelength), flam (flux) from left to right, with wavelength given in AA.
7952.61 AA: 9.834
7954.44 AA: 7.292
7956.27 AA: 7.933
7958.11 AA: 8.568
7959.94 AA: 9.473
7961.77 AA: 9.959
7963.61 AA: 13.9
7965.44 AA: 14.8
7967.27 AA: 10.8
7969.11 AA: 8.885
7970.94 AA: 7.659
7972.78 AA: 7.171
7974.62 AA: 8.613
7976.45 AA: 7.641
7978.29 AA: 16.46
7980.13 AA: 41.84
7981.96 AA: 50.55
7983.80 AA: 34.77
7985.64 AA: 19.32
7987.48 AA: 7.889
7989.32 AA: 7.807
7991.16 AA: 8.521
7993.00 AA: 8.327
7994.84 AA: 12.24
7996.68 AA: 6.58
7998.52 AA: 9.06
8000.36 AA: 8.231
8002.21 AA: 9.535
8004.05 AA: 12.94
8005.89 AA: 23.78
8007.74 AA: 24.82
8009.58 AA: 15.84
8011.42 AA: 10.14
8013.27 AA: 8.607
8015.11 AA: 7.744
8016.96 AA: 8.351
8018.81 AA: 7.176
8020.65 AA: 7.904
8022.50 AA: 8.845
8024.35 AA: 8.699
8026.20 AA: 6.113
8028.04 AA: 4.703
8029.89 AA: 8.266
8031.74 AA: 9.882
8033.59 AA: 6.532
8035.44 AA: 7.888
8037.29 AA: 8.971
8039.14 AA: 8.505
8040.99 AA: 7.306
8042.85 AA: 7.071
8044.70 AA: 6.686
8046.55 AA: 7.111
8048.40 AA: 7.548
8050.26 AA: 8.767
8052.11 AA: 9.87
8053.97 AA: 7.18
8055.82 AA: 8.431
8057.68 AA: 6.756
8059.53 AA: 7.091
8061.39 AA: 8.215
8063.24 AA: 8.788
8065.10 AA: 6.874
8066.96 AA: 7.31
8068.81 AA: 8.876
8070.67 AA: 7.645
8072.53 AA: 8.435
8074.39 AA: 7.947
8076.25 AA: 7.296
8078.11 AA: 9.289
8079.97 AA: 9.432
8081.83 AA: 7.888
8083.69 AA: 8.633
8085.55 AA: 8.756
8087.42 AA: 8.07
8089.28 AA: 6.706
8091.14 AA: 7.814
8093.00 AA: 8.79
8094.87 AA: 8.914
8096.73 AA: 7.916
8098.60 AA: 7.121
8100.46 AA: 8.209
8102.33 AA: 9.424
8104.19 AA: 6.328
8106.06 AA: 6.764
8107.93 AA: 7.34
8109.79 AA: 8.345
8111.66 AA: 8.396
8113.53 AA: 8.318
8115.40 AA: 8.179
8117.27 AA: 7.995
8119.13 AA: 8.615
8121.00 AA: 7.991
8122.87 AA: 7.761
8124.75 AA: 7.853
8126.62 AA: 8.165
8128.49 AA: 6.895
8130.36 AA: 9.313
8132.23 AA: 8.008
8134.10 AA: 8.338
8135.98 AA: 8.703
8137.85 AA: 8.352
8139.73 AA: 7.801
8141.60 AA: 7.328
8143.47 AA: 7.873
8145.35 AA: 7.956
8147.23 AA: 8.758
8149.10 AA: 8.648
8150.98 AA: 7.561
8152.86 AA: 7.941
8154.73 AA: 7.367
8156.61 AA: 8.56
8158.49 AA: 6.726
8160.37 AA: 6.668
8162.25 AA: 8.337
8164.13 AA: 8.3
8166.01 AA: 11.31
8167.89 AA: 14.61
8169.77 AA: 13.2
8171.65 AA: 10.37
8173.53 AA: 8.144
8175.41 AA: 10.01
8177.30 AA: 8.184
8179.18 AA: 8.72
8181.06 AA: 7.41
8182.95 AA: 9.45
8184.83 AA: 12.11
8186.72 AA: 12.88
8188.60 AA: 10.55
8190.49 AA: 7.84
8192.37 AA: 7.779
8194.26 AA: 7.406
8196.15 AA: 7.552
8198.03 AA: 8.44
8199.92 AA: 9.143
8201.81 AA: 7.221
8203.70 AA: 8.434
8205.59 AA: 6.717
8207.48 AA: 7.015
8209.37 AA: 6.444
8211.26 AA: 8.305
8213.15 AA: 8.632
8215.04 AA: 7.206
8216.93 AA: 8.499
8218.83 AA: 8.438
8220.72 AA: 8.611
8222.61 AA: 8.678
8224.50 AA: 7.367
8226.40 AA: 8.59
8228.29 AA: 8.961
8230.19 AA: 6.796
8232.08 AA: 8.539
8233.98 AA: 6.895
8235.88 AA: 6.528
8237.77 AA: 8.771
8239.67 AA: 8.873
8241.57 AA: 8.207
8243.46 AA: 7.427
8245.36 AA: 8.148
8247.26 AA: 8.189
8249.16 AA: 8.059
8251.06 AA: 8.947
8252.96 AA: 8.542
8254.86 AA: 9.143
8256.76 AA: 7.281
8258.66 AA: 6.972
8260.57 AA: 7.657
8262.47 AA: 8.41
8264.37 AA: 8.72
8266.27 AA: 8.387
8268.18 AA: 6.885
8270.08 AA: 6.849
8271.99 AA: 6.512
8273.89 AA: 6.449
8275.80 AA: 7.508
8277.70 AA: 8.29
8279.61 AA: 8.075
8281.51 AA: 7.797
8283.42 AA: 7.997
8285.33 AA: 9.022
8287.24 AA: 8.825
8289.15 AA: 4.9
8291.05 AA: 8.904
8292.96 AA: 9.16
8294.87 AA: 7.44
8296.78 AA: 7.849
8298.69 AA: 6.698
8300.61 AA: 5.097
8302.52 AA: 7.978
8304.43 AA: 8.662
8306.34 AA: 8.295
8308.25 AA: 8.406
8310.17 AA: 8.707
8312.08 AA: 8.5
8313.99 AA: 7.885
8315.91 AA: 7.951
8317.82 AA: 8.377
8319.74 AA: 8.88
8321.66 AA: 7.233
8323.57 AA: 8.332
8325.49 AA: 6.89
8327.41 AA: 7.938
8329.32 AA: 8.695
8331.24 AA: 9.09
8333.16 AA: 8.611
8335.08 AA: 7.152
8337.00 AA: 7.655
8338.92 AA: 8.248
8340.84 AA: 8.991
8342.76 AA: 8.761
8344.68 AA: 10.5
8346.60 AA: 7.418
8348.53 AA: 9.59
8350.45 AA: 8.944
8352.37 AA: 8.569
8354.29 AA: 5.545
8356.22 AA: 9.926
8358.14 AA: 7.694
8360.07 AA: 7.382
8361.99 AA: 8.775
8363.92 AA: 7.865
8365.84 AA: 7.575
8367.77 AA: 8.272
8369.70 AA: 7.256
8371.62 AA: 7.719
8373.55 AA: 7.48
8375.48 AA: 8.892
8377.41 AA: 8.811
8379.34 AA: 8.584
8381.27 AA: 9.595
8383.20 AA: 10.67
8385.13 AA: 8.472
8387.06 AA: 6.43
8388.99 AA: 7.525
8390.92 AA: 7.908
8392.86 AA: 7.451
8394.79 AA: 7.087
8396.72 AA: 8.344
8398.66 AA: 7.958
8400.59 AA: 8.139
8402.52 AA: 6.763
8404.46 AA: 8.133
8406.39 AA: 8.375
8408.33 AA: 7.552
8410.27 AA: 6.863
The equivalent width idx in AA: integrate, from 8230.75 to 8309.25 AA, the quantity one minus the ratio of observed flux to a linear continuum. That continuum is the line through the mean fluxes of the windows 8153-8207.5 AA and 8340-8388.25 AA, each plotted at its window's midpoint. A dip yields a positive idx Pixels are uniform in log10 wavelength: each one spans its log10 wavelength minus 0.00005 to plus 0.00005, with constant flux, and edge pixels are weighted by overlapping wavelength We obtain 7.8 AA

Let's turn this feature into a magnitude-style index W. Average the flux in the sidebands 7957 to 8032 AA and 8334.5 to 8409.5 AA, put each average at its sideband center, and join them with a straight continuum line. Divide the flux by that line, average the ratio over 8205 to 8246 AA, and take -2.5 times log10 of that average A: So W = 0.248 mag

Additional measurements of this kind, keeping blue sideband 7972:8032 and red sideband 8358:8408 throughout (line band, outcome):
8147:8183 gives 0.22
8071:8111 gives 0.44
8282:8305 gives 0.20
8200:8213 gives 0.36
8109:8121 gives 0.38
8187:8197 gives 0.24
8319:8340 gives 0.09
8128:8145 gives 0.38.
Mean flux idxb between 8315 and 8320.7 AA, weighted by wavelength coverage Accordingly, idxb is 8.4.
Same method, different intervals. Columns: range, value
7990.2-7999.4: 8.94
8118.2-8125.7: 8.05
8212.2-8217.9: 8.11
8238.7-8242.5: 8.53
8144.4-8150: 8.45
